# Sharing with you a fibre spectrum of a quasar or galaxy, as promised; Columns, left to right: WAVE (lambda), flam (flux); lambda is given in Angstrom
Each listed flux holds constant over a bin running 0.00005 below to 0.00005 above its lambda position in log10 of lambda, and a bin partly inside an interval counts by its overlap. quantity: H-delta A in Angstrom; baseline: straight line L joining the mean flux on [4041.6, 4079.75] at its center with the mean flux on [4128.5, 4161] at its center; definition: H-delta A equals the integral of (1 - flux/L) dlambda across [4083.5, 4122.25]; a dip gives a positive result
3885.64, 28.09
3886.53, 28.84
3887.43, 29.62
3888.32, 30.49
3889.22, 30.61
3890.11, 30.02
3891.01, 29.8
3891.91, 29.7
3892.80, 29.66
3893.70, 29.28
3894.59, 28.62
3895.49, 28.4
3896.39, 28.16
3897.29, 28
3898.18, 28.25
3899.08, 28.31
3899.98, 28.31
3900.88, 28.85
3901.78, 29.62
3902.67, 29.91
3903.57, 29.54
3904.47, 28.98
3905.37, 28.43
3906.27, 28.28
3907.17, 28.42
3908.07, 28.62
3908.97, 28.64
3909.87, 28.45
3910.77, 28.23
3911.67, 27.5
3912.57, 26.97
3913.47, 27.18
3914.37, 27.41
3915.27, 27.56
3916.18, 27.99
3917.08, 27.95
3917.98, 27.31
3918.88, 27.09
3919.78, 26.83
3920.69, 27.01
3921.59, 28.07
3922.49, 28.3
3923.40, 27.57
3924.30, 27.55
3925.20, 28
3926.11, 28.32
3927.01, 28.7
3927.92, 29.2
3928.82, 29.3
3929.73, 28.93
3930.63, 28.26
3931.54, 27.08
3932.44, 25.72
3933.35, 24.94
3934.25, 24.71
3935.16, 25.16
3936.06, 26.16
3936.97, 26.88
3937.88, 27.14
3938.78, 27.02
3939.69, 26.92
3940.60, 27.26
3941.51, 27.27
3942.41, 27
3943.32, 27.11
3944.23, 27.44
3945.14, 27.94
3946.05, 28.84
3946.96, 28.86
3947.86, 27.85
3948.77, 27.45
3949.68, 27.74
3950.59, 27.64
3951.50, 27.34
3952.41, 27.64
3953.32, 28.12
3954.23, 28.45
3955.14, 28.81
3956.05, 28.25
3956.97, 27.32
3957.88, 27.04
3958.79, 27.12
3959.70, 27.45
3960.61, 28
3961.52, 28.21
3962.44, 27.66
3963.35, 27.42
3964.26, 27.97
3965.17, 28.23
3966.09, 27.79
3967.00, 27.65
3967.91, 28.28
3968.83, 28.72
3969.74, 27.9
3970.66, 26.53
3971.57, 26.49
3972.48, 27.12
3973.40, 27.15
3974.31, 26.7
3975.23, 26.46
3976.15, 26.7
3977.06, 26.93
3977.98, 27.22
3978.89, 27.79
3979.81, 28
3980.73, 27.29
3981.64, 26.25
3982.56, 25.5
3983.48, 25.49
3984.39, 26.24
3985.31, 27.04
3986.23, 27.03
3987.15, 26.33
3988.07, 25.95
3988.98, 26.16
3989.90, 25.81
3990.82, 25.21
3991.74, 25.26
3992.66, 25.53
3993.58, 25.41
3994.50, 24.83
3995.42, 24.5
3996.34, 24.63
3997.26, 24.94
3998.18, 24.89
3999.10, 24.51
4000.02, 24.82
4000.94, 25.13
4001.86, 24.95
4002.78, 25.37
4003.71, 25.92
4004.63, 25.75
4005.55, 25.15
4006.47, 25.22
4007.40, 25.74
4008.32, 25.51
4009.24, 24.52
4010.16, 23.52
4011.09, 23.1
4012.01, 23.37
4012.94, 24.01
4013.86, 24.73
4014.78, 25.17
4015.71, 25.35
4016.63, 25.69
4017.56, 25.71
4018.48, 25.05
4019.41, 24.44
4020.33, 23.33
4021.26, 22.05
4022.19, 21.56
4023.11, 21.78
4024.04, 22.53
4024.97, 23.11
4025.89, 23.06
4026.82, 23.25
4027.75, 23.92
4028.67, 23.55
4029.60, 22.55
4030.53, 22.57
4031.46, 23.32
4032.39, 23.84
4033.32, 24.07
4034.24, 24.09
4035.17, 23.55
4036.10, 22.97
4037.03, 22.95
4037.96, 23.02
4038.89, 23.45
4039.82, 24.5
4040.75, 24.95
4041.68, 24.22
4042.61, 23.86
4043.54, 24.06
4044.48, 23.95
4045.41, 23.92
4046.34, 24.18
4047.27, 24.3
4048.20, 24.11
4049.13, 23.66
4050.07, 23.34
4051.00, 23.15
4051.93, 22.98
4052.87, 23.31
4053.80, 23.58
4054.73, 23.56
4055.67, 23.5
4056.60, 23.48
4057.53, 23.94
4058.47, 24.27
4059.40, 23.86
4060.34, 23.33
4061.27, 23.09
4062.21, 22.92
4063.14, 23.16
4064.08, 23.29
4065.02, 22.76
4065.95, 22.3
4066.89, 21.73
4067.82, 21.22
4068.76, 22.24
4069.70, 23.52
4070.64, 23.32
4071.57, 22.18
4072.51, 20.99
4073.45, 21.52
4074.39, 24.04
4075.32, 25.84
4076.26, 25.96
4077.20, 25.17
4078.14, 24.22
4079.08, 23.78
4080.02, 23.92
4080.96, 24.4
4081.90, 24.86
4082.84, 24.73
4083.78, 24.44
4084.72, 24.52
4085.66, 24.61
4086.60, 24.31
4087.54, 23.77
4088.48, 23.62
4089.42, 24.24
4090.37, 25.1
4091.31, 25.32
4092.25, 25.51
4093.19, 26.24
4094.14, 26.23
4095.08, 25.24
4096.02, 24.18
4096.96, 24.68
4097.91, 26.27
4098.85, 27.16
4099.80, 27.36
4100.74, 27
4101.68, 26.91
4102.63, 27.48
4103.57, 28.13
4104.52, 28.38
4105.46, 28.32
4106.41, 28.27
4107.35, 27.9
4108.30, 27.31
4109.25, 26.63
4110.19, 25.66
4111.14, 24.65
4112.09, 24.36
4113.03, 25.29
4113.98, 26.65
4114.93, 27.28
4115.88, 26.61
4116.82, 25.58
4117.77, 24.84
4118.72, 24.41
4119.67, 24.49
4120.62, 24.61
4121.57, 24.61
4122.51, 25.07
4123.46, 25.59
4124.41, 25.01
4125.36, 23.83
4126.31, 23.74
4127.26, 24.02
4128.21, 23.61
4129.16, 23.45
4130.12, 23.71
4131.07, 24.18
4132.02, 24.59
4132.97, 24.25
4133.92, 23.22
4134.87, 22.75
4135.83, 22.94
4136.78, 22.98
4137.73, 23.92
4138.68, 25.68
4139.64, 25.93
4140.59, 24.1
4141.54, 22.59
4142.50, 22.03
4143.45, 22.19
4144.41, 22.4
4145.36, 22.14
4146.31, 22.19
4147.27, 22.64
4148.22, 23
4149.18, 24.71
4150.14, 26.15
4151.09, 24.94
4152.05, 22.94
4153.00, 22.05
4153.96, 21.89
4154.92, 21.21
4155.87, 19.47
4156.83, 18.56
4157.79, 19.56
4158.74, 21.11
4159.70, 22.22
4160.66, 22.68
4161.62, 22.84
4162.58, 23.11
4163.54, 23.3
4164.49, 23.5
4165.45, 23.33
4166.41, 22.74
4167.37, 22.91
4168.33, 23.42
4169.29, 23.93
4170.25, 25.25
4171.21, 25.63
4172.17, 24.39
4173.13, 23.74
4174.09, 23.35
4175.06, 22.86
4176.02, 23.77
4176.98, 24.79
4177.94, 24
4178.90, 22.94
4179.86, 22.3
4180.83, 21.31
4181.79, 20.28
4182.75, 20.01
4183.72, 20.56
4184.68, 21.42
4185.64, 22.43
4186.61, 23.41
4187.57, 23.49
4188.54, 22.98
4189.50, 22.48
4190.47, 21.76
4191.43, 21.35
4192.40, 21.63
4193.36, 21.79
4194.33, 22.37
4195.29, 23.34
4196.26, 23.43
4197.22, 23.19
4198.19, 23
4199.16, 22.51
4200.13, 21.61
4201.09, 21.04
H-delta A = -4.4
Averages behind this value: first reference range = 23.5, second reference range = 22.9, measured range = 25.8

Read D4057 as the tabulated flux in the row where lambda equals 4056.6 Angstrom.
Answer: 23.48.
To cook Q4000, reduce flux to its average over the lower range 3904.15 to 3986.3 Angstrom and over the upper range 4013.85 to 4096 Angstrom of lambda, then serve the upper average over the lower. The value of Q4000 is 0.9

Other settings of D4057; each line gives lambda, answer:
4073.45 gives 21.52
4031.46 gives 23.32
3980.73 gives 27.29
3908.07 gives 28.62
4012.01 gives 23.37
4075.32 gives 25.84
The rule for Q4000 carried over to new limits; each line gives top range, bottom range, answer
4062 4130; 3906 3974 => 0.90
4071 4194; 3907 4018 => 0.90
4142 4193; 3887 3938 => 0.80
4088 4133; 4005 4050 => 1.07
